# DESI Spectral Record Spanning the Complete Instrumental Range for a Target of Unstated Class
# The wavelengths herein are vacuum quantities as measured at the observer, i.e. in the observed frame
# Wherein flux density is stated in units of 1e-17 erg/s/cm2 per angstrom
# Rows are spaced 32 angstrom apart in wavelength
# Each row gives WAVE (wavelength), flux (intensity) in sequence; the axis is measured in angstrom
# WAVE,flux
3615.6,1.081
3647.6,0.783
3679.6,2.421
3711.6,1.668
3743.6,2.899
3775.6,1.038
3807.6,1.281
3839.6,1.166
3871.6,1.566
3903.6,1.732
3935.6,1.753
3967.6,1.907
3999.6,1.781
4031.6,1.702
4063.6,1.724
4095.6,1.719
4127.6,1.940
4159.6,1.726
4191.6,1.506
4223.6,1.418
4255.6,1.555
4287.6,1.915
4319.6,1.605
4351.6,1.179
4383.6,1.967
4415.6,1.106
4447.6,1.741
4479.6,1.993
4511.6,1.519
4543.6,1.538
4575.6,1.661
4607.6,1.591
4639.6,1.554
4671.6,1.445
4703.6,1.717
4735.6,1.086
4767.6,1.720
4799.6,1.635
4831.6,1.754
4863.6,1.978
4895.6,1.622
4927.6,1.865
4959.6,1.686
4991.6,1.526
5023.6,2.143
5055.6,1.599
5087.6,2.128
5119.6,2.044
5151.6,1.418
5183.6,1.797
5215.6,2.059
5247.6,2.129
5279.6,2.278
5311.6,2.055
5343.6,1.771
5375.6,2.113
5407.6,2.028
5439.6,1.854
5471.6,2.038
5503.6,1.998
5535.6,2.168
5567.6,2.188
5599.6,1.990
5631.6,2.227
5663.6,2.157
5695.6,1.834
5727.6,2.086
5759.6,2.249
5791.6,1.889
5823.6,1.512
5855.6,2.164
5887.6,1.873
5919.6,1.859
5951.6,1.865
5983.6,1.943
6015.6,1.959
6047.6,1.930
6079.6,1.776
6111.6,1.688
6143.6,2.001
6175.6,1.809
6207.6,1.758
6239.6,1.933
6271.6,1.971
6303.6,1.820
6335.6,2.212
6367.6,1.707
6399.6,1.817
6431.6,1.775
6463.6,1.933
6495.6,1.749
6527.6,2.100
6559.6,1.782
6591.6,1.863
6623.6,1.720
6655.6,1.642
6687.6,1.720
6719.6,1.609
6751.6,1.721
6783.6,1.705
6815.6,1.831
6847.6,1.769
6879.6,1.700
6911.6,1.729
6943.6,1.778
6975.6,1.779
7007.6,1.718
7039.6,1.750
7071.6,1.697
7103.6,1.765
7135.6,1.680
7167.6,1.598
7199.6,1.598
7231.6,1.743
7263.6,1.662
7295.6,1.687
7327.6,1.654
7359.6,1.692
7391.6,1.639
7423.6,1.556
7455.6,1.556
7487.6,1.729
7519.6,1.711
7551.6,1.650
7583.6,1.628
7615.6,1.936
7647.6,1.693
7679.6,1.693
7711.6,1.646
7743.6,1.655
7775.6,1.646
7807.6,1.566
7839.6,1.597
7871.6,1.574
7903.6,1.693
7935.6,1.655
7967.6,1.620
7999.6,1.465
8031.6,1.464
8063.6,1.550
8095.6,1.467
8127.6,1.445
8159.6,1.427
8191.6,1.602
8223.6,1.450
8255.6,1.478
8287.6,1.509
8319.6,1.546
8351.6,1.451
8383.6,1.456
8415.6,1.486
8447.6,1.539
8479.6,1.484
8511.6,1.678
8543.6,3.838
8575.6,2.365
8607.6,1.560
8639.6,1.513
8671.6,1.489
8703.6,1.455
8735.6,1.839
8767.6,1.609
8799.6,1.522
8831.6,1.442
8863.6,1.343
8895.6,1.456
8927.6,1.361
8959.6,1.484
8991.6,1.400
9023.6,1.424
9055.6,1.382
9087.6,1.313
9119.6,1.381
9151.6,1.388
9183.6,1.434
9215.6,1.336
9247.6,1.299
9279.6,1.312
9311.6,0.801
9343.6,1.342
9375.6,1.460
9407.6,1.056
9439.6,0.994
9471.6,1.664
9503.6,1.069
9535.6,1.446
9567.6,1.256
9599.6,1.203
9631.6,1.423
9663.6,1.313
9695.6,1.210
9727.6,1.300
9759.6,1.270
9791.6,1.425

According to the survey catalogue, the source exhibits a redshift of 0.30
